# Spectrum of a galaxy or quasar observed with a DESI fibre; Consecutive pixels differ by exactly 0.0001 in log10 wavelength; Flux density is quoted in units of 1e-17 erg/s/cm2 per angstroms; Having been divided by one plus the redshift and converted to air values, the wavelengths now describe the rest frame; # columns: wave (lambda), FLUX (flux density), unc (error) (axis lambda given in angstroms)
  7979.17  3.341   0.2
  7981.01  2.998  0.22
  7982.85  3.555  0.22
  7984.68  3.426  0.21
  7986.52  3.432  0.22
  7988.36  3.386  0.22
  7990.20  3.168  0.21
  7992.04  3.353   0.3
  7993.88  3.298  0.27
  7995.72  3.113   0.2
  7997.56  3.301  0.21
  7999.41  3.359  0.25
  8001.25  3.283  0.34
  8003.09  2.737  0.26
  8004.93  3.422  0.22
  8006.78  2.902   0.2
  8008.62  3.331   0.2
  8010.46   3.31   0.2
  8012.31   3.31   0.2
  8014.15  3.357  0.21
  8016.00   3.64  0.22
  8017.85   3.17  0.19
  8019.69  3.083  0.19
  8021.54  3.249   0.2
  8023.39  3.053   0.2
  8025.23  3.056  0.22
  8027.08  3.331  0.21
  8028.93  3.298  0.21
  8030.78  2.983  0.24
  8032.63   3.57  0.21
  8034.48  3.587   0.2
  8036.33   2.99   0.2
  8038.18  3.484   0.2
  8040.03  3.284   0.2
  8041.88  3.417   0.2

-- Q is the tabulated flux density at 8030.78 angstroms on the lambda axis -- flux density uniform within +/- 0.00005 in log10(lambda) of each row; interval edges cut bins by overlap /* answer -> 2.983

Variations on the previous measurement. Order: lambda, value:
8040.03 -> 3.284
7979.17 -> 3.341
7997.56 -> 3.301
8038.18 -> 3.484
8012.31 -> 3.31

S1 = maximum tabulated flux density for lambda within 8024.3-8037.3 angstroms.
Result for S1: 3.587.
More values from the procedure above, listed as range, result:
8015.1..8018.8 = 3.64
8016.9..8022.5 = 3.249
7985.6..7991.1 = 3.432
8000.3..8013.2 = 3.422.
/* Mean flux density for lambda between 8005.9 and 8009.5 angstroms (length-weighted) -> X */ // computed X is 3.12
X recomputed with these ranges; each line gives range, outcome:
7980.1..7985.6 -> 3.33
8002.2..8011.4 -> 3.14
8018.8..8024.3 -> 3.13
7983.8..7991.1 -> 3.35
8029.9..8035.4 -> 3.38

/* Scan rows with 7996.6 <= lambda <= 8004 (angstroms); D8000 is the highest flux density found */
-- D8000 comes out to 3.359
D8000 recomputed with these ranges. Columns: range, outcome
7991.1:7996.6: 3.353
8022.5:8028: 3.331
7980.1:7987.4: 3.555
